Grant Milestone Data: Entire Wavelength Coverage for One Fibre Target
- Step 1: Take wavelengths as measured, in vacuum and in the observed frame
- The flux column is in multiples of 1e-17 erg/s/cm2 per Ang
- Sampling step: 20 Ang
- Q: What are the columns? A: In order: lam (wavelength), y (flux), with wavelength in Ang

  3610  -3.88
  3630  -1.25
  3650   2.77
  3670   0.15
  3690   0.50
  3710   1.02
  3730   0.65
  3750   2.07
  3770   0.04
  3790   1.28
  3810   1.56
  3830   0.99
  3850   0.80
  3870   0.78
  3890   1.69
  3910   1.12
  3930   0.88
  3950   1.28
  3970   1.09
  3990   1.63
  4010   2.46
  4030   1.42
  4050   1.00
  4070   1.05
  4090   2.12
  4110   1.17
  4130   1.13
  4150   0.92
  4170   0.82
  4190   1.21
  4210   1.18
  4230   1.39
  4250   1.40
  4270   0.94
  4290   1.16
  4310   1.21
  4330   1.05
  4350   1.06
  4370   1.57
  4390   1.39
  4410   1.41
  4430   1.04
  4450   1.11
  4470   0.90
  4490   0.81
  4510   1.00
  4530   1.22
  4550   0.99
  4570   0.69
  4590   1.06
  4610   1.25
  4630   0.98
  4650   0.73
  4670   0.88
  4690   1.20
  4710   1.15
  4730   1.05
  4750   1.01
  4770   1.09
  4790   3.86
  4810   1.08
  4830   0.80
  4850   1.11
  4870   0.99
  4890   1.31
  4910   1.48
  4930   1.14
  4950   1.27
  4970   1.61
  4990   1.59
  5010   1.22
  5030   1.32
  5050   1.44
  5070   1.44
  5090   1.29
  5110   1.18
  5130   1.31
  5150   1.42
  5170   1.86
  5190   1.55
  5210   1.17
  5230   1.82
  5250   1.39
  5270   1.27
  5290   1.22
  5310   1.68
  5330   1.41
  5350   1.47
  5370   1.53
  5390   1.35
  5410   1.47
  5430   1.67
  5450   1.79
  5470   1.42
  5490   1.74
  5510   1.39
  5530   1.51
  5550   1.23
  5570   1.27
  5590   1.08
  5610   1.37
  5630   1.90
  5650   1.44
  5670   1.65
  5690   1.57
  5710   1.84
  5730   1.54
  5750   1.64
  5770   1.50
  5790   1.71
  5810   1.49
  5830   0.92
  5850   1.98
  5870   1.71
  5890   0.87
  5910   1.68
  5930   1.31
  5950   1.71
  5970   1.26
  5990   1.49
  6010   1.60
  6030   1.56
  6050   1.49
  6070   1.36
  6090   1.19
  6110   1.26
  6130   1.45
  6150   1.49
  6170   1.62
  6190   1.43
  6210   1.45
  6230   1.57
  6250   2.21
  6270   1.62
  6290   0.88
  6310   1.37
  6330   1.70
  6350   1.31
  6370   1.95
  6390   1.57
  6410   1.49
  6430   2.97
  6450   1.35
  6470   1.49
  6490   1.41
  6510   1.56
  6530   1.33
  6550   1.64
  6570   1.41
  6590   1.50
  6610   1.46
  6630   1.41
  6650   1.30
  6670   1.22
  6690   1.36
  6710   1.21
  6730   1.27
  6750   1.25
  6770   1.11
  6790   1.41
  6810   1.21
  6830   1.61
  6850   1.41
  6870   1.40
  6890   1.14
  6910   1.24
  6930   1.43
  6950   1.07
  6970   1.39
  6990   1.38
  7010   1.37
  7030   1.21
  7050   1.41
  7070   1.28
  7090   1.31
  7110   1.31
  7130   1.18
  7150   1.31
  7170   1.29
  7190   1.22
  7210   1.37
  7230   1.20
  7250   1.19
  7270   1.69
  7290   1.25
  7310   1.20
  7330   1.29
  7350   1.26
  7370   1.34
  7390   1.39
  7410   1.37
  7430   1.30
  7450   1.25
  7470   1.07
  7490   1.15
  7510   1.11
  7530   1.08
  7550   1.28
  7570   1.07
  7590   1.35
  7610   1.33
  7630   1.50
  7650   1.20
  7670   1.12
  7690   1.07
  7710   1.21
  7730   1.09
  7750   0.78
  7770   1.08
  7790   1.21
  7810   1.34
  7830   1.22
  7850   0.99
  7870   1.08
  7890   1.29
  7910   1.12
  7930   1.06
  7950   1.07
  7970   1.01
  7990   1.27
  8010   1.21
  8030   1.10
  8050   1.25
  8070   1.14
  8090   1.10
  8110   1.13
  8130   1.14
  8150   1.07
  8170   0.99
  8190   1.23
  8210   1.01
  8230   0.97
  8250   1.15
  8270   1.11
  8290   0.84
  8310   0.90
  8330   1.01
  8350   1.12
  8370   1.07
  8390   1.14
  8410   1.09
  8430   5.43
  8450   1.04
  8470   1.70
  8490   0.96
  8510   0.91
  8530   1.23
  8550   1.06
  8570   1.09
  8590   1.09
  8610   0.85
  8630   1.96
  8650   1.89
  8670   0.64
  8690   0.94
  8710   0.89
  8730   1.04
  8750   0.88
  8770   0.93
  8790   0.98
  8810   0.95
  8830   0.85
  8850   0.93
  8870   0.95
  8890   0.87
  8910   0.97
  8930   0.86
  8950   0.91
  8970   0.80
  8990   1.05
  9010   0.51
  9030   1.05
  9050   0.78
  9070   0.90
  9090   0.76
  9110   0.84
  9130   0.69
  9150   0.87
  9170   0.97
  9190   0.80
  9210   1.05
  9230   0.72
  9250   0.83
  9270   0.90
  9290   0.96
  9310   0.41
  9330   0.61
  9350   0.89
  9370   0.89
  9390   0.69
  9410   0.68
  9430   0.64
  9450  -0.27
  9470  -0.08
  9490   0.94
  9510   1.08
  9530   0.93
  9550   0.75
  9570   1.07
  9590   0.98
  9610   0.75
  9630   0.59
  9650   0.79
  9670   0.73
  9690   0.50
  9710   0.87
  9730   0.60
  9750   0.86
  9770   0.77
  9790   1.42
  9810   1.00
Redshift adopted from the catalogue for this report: 0.285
